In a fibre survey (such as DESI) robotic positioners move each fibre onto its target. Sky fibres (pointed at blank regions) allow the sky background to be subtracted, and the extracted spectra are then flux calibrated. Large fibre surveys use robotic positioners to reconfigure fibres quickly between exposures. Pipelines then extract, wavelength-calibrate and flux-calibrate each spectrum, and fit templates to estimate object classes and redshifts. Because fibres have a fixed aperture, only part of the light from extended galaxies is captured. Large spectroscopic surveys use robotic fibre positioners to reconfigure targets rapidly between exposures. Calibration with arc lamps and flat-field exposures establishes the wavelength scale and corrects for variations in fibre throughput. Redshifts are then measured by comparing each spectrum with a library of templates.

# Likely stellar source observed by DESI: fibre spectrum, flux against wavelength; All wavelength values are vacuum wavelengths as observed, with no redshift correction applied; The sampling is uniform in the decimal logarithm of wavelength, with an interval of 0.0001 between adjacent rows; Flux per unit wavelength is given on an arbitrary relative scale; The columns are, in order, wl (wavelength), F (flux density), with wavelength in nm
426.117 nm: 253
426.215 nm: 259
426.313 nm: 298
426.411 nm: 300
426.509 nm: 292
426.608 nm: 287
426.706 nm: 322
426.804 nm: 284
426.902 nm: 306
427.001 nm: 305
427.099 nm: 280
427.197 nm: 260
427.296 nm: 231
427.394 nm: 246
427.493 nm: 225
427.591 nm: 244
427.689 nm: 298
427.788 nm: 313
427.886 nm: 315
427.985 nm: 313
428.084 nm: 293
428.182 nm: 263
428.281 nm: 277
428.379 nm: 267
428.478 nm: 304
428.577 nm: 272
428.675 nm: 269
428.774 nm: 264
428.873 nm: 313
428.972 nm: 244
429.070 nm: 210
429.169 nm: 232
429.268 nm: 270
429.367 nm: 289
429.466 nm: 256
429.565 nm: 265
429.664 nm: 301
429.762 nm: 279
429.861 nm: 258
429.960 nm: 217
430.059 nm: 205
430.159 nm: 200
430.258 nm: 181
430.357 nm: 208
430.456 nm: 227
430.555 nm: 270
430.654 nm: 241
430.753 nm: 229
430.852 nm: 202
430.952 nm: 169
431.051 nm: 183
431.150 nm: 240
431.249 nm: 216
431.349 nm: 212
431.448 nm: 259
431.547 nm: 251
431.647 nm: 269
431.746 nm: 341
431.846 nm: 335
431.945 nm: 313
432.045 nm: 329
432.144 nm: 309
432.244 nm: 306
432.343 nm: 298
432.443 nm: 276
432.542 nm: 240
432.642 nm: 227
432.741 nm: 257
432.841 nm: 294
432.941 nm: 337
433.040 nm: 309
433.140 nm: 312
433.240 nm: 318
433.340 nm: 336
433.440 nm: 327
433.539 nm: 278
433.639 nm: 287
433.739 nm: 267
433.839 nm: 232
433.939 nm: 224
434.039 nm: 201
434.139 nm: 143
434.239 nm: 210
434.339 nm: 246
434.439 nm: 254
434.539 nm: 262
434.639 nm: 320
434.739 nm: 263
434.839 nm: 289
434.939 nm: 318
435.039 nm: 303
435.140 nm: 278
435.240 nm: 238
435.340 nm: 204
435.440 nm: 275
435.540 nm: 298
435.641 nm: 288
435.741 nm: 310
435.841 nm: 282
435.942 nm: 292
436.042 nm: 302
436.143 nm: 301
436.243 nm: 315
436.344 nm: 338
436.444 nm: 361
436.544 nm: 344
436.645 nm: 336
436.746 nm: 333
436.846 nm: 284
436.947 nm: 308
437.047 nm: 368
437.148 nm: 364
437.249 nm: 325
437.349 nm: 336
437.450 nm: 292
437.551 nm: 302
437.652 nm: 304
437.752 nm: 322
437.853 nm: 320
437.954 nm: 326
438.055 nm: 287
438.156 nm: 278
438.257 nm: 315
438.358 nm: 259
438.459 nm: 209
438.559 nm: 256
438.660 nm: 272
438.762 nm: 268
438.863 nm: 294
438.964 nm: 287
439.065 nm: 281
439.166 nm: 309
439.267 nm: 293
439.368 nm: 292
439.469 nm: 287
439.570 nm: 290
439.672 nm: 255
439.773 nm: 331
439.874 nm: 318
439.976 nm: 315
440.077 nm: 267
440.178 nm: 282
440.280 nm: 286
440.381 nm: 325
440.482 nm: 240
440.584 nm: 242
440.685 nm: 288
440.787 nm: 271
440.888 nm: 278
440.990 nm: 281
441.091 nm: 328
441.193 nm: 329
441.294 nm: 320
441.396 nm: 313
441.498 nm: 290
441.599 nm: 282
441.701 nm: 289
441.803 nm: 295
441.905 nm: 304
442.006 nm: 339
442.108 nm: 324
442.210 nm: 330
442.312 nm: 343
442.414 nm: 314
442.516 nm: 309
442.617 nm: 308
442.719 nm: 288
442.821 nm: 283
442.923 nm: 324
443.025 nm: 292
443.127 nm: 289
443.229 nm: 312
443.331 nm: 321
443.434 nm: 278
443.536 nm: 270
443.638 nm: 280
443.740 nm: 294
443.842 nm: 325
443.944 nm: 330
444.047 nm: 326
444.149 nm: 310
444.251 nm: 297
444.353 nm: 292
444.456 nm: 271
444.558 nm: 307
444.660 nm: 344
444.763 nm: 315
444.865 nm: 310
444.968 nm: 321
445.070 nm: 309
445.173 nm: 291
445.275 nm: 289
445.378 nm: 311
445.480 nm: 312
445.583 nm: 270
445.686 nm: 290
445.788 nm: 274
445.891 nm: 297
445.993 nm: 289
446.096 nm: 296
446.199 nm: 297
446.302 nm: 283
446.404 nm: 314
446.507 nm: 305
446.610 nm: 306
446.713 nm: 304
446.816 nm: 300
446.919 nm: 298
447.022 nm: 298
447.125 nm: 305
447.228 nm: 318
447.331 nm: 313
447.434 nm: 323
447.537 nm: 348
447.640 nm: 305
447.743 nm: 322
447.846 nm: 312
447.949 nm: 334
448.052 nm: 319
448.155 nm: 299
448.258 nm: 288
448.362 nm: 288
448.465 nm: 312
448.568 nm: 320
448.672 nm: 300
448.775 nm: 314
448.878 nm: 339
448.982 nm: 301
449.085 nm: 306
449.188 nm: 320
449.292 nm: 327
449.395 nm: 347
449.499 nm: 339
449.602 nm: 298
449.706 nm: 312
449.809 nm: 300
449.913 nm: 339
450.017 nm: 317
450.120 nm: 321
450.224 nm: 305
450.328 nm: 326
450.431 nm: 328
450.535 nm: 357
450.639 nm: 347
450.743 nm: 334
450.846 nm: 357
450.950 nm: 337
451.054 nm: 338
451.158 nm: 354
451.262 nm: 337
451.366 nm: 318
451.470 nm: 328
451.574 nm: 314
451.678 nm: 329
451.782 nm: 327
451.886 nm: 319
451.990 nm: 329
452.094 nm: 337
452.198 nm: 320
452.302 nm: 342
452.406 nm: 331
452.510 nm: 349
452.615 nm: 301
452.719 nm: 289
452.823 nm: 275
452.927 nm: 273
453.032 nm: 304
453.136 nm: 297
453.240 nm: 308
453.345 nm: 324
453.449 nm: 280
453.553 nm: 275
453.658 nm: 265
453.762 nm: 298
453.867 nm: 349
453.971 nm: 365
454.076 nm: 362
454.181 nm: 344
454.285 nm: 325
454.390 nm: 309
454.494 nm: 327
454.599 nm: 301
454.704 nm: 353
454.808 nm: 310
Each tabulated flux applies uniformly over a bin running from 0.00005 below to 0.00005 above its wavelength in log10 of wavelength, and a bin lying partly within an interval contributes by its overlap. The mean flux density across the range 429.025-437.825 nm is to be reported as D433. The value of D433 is 275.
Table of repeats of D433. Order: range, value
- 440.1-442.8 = 299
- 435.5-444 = 301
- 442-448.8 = 306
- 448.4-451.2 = 325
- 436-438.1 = 322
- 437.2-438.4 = 306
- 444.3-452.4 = 315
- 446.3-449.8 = 313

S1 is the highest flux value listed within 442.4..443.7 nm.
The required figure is 324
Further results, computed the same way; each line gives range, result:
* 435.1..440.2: 368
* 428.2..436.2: 341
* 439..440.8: 331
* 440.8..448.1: 348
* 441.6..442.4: 343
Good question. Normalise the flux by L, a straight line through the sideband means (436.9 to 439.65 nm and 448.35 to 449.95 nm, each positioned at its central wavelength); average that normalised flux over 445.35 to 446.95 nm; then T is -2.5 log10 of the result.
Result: 0.05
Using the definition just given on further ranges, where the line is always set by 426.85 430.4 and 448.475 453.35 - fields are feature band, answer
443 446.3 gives 0.02 mag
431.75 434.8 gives -0.01 mag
